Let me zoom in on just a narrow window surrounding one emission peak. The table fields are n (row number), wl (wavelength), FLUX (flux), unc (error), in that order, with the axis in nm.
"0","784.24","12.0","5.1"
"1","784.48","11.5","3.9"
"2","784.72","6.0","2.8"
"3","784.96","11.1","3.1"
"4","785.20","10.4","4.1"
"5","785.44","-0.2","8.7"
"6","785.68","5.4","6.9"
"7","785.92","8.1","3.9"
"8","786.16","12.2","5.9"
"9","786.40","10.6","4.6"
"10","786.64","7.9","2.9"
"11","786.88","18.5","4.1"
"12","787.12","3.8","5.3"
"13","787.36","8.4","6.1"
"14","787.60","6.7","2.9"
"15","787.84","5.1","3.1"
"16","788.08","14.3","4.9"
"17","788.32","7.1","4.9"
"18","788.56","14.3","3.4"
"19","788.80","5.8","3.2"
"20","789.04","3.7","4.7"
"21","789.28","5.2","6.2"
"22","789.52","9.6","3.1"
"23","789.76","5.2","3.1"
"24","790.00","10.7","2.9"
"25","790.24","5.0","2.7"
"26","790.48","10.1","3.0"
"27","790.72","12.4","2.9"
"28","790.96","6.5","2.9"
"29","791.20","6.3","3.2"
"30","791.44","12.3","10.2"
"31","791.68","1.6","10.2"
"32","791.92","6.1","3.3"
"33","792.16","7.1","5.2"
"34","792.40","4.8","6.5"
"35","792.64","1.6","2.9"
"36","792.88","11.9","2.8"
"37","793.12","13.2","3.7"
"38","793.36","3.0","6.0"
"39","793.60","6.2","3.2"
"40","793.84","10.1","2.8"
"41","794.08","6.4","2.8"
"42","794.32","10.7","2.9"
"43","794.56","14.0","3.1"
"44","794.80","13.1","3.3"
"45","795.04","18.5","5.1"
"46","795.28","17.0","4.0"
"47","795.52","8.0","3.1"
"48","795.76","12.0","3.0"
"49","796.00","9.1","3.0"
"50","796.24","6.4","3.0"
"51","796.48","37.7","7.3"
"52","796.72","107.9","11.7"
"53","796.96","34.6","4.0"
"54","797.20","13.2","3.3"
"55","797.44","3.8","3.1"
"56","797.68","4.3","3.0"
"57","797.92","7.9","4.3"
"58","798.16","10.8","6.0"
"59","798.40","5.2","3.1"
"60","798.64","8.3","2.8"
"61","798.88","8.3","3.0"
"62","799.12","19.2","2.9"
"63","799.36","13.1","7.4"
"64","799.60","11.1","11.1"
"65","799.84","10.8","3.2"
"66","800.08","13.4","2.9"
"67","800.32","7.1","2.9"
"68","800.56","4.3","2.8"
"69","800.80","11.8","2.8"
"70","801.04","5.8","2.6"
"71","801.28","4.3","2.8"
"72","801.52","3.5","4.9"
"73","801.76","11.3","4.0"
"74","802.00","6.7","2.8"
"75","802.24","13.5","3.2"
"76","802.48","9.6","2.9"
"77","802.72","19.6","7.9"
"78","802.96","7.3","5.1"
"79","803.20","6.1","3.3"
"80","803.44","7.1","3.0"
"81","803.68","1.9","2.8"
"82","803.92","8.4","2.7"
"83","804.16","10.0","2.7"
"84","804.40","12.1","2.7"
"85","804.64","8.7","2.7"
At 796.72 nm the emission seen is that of H-alpha 6563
